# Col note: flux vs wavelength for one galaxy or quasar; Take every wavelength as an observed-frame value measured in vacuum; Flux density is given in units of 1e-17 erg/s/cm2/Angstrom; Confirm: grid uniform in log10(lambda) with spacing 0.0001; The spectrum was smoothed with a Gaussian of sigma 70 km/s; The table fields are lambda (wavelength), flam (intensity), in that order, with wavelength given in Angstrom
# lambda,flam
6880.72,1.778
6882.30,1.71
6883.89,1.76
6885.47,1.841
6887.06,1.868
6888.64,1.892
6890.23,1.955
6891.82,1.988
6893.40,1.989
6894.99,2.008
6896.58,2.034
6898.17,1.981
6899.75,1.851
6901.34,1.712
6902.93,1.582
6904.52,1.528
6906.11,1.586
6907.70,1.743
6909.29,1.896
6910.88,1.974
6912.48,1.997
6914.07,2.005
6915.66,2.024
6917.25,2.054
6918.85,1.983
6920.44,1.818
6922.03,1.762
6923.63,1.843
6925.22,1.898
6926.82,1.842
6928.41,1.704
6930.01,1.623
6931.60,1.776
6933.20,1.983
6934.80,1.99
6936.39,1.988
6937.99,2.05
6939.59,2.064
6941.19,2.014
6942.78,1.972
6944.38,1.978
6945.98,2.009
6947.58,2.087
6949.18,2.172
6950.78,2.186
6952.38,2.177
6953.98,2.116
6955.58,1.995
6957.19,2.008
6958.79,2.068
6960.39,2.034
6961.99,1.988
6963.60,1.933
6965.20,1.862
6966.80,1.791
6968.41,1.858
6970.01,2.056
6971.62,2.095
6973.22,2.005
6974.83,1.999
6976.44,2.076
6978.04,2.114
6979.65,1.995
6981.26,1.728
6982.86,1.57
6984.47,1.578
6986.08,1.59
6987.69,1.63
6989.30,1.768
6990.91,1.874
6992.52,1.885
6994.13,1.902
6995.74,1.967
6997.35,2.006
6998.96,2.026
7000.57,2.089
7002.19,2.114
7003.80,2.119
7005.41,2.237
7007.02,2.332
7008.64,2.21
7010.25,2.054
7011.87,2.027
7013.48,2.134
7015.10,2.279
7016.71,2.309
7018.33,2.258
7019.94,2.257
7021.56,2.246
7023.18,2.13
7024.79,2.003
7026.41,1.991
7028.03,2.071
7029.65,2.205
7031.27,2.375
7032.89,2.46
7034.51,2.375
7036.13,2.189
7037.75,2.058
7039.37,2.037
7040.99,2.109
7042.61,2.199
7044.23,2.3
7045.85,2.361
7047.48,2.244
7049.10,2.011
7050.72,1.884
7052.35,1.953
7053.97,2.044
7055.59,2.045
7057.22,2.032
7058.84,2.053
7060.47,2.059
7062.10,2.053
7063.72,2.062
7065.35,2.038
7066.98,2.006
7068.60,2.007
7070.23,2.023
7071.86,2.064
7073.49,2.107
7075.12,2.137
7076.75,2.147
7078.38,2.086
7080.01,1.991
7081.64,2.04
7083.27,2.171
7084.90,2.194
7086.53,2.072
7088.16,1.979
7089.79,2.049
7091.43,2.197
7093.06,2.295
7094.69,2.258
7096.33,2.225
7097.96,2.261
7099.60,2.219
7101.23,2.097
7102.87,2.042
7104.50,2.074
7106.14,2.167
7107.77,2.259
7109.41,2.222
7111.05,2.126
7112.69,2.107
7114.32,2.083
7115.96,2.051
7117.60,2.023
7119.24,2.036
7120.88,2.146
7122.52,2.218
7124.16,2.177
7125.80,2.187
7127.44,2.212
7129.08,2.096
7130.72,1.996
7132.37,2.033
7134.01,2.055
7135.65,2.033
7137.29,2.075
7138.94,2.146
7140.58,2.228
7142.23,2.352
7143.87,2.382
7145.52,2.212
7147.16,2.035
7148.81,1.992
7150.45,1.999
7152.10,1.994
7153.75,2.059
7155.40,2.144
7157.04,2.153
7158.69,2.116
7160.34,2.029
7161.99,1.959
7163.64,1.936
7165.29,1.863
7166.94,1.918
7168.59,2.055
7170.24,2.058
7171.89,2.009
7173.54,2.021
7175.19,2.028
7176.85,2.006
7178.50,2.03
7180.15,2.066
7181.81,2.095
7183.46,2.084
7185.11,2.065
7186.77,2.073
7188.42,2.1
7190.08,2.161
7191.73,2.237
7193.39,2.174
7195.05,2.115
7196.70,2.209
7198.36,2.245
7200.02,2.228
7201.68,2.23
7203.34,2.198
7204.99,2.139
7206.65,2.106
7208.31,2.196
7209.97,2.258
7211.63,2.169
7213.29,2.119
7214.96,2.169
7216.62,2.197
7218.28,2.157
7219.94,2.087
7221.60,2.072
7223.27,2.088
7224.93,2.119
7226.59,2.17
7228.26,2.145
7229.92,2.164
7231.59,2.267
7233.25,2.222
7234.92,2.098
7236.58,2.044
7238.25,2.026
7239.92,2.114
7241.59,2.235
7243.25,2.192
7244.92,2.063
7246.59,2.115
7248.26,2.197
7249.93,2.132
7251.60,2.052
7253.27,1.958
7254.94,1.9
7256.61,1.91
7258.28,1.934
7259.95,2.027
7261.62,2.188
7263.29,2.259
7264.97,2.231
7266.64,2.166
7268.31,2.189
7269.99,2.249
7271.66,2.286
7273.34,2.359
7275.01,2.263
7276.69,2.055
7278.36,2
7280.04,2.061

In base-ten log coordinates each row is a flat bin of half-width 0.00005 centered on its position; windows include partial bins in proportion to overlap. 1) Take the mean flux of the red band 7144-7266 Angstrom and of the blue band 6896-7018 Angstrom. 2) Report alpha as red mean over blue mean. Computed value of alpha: 1.08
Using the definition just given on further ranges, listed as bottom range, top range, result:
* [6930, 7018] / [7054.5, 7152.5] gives 1.06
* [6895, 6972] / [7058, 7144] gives 1.10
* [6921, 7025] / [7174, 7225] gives 1.07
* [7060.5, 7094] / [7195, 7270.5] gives 1.02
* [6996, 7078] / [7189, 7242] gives 1.01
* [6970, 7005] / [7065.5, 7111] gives 1.11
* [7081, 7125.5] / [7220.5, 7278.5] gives 0.99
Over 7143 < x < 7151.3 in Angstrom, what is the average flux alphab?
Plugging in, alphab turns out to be 2.13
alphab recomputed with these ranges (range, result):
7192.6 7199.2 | 2.19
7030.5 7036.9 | 2.35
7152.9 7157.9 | 2.12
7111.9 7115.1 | 2.1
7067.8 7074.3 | 2.05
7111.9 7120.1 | 2.06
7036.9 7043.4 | 2.1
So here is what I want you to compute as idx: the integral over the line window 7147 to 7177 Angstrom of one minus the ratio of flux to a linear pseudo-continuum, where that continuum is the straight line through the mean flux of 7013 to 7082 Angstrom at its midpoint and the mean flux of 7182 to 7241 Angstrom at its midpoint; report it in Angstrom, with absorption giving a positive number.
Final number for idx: 1.7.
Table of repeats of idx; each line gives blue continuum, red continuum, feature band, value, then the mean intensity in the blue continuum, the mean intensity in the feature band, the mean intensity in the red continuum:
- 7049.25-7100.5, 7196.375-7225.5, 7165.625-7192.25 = 1.12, 2.09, 2.06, 2.17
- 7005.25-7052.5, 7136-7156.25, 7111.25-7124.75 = 0.24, 2.18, 2.11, 2.13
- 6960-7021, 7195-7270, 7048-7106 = -1.17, 1.99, 2.09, 2.14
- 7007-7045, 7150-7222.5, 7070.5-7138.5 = 0.74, 2.19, 2.12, 2.1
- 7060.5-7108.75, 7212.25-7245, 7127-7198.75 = 1.41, 2.11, 2.09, 2.14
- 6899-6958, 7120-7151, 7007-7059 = -3.30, 1.92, 2.16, 2.14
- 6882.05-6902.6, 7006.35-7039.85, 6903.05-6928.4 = 1.21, 1.89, 1.85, 2.19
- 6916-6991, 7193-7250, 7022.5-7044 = -1.89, 1.93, 2.17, 2.16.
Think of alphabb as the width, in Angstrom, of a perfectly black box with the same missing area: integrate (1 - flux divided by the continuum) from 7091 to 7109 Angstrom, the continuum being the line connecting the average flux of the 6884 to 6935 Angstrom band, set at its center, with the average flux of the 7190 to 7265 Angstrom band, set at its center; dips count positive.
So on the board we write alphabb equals -1.5 Angstrom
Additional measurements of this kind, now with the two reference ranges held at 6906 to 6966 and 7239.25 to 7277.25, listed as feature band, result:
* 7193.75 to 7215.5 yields -0.81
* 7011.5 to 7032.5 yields -1.89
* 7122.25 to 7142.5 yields -0.65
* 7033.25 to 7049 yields -1.50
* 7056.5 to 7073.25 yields -0.12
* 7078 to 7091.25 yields -0.26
